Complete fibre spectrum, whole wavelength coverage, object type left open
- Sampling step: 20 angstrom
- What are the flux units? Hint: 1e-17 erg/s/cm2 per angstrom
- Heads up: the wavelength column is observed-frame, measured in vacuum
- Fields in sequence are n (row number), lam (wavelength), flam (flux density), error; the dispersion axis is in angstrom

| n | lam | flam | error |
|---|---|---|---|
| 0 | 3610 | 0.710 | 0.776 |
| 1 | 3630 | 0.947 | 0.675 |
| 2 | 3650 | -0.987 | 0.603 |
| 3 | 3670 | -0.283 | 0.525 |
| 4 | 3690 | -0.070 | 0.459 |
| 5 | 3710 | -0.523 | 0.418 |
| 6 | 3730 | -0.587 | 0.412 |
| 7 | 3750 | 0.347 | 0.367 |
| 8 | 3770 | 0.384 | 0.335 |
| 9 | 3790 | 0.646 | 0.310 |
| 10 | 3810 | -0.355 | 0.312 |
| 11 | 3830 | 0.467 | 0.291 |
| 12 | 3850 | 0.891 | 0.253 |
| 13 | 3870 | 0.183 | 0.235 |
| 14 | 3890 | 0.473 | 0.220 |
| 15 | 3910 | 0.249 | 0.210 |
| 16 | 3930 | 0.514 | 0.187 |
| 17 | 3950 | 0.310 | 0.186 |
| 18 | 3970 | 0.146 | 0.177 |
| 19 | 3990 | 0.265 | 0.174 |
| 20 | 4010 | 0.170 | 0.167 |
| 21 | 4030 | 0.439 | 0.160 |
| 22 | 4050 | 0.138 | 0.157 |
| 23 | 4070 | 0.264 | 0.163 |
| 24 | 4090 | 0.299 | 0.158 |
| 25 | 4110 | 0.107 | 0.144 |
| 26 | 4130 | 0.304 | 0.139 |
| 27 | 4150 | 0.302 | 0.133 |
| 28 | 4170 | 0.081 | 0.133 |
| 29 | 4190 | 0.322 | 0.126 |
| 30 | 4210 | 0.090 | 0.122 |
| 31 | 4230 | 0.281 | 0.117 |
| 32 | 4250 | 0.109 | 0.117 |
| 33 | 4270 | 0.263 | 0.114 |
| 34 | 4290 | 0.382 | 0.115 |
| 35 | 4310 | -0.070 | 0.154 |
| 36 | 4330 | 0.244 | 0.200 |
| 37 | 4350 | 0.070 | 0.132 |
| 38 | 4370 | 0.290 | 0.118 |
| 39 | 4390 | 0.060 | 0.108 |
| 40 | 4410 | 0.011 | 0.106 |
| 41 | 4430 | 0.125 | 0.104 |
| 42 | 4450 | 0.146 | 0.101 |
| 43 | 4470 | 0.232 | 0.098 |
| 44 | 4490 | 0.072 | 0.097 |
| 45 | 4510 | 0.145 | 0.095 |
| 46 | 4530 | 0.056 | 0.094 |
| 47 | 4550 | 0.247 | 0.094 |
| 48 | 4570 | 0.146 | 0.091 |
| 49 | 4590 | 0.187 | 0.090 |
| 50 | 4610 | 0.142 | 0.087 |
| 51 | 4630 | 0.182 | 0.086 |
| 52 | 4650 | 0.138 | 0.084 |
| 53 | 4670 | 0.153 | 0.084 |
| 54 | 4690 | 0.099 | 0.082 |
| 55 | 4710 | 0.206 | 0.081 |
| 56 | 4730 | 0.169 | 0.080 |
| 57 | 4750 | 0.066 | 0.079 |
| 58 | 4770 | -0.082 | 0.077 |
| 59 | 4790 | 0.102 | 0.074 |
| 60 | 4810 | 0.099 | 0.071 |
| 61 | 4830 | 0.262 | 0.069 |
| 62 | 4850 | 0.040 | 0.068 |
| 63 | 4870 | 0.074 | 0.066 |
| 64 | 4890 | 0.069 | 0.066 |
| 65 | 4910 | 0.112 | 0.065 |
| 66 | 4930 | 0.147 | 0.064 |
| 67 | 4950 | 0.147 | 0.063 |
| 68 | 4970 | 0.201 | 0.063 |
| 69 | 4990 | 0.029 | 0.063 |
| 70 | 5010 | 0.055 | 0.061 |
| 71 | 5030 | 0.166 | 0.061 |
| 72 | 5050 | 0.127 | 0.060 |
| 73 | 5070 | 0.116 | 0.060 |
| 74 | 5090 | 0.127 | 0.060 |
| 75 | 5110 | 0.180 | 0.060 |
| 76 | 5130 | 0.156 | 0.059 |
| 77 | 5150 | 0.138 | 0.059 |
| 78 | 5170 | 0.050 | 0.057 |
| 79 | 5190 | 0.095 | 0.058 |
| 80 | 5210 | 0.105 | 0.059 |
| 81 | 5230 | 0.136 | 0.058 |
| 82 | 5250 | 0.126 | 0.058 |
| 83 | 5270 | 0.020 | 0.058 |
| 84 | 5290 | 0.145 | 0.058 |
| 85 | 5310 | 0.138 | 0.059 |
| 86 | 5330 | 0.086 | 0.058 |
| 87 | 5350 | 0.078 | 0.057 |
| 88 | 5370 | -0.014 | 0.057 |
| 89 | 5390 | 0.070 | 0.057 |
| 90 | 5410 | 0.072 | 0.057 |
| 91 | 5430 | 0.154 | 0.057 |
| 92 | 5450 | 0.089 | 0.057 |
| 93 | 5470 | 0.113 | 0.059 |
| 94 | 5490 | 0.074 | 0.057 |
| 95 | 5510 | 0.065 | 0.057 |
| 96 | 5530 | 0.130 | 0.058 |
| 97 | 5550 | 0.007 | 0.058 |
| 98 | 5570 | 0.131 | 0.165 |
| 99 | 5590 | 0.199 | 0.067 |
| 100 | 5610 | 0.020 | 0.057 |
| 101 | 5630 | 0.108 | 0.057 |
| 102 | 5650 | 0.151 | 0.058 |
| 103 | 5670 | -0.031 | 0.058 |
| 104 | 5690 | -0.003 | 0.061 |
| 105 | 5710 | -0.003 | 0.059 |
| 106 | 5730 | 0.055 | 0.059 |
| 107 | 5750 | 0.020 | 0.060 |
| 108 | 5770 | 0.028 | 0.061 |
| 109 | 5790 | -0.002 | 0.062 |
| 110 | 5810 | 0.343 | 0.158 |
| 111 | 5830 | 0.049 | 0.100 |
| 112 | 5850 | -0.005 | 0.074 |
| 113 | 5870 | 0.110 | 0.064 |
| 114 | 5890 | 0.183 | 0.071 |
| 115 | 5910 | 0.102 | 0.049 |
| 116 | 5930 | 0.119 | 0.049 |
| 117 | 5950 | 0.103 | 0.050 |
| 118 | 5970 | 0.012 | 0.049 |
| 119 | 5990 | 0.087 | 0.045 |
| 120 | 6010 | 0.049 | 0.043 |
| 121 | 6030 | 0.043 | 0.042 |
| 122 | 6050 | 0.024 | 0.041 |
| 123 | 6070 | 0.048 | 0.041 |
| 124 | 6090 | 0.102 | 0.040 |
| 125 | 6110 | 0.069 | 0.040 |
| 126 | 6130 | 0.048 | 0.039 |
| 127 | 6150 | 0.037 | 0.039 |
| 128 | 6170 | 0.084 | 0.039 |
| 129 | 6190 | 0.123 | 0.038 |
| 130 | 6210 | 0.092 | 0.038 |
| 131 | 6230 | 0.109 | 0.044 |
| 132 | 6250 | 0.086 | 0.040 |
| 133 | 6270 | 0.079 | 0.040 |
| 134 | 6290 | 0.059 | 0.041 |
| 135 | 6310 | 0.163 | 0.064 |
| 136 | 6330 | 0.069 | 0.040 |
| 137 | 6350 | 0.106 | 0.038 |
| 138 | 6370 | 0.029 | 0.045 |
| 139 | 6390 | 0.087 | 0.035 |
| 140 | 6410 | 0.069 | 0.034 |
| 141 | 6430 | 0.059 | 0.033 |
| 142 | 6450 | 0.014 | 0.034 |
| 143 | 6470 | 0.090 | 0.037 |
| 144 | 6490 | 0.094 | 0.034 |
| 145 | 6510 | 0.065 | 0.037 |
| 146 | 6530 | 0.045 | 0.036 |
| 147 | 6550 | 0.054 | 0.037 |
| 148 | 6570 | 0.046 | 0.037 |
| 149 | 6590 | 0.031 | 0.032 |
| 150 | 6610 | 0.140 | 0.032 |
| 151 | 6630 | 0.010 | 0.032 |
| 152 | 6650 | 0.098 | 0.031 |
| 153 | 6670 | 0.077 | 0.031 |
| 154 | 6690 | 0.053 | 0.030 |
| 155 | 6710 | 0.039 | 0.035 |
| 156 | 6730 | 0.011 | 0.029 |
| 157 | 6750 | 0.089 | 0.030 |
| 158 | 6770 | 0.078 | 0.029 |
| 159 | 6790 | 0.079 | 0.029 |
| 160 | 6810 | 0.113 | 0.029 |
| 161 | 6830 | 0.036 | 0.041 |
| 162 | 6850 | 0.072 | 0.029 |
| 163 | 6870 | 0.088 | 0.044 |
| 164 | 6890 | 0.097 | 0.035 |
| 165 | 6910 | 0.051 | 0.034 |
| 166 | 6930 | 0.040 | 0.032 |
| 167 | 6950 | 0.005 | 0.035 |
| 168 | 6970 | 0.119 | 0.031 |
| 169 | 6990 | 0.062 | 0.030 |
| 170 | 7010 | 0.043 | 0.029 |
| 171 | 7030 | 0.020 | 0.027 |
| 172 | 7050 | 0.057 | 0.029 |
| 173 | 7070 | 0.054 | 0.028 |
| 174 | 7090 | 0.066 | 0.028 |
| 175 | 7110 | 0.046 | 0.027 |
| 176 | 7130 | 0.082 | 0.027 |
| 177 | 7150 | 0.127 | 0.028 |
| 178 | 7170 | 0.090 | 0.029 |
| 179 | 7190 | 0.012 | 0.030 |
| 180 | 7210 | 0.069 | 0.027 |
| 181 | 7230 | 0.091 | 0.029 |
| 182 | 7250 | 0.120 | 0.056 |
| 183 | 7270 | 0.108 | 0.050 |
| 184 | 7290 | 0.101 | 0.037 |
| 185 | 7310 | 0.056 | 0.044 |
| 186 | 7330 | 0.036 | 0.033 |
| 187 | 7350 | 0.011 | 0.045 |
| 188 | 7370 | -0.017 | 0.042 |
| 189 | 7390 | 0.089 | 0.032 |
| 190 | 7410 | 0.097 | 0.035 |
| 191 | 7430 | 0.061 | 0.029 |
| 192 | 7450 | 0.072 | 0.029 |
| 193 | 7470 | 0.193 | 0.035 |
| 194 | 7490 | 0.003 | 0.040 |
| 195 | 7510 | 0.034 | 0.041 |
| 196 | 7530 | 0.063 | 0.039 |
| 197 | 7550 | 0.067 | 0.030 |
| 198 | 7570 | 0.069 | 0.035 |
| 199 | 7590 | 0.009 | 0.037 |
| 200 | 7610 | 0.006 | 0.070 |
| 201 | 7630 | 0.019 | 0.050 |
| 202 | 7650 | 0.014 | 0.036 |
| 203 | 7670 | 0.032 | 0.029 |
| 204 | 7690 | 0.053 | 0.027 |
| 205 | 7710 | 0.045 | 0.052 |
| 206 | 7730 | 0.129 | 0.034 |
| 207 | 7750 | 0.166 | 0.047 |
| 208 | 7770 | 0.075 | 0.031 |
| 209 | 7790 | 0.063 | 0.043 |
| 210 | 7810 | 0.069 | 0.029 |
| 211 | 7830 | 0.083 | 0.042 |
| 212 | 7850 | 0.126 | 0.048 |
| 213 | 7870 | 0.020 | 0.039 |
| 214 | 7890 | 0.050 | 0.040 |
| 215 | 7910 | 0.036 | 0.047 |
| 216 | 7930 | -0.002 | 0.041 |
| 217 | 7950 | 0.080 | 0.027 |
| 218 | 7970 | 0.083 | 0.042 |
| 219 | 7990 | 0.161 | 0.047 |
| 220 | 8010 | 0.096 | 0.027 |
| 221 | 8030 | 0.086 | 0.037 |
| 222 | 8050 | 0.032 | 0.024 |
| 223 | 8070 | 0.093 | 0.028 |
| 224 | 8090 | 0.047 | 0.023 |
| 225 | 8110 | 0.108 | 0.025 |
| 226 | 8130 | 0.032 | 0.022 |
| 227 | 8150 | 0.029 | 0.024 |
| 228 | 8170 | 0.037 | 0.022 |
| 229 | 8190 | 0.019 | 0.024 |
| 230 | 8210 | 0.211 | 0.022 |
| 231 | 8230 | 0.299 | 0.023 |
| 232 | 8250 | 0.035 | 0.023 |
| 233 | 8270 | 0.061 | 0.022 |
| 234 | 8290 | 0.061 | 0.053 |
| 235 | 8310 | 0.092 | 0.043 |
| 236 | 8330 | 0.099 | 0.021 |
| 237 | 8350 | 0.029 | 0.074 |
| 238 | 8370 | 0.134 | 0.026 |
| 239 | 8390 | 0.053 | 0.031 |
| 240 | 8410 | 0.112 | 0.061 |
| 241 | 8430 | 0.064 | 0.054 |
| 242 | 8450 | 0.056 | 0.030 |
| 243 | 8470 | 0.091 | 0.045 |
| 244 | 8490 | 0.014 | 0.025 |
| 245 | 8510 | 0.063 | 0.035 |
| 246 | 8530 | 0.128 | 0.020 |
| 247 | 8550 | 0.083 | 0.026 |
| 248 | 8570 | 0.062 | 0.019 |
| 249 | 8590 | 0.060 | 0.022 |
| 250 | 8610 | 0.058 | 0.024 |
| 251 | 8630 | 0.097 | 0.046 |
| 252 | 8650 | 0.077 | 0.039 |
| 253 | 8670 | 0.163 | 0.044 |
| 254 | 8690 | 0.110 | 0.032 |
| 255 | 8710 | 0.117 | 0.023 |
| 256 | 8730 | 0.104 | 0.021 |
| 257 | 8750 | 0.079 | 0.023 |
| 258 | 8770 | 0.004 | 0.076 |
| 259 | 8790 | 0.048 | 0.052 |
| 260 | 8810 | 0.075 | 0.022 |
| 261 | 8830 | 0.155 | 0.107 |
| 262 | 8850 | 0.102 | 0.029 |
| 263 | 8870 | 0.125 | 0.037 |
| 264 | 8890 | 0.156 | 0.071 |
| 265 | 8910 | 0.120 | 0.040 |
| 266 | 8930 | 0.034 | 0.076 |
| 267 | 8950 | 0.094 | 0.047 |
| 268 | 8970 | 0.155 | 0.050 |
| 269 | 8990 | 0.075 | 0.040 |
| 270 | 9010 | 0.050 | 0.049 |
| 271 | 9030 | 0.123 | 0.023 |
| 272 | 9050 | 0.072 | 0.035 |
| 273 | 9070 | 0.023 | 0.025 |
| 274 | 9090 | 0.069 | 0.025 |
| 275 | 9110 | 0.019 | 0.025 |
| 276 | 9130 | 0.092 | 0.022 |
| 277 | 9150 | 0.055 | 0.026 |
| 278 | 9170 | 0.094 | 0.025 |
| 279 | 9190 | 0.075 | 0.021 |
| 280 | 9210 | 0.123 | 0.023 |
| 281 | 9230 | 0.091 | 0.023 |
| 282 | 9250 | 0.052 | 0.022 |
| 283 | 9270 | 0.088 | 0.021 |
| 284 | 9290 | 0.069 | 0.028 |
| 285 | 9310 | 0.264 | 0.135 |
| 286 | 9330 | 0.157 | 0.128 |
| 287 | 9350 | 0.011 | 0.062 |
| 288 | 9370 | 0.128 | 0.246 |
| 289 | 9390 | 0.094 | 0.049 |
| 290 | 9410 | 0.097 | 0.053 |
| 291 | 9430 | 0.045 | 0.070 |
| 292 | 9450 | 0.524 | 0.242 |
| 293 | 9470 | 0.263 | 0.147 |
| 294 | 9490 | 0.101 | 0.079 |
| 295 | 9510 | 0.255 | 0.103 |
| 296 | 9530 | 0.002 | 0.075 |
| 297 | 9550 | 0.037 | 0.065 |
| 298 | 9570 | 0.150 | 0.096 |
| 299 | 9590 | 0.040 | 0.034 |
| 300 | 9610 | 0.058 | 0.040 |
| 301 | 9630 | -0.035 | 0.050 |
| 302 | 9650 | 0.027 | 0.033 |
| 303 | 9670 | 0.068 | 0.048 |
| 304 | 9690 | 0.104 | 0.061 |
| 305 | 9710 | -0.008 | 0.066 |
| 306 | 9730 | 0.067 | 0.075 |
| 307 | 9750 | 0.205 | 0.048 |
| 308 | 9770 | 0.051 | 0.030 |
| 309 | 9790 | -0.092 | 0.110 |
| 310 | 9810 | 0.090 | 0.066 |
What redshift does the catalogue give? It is 1.205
